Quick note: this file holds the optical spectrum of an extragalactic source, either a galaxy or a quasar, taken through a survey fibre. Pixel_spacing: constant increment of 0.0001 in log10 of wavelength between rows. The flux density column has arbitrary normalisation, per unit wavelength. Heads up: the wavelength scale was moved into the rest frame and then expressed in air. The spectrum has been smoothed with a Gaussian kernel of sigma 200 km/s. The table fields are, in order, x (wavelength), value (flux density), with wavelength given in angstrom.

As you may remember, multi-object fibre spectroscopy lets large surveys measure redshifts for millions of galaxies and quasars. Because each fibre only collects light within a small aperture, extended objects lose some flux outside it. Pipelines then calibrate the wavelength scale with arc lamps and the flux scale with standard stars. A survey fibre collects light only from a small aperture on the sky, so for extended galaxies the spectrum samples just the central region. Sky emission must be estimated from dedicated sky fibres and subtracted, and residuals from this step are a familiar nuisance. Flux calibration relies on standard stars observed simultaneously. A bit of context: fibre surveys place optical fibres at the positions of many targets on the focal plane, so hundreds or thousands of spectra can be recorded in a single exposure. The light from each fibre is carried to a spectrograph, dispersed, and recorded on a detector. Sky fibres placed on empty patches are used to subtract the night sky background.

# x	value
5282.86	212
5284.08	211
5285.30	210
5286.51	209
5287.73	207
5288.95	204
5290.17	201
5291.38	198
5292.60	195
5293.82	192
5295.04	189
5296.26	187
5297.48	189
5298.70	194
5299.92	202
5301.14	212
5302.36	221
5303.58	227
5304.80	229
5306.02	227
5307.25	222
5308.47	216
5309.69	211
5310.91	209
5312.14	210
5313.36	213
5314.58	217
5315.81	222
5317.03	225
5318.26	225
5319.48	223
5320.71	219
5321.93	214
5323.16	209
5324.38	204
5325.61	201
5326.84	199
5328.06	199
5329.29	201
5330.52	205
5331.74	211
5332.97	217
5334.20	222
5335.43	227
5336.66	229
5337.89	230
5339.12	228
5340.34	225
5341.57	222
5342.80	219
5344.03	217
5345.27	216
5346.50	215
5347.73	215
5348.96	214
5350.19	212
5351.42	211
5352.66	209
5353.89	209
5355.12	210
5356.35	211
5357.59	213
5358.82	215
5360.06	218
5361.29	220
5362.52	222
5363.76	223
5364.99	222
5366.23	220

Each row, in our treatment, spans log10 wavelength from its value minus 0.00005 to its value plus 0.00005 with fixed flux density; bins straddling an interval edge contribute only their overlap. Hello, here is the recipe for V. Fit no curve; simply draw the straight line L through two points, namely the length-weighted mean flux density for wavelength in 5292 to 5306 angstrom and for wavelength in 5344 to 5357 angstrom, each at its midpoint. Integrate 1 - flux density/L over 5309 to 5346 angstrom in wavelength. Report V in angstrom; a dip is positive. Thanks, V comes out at -1.2 angstrom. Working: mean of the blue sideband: 204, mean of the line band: 216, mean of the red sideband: 212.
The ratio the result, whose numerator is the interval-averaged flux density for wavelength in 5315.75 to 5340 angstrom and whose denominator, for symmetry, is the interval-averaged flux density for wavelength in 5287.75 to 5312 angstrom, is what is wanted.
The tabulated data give 1.04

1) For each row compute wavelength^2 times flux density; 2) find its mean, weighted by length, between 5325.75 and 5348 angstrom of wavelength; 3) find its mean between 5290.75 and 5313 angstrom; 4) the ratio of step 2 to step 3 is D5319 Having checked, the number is 1.06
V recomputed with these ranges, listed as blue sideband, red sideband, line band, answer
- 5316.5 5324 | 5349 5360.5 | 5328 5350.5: -0.3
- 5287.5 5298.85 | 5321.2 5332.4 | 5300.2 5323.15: -2.0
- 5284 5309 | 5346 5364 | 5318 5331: 0.1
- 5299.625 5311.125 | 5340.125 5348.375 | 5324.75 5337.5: 0.4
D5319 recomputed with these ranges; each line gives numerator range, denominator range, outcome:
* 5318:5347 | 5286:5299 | 1.11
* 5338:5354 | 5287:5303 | 1.11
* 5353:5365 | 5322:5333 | 1.07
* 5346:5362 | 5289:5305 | 1.08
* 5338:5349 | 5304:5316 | 1.02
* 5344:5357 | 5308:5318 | 1.00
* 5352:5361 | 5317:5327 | 1.01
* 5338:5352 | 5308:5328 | 1.03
